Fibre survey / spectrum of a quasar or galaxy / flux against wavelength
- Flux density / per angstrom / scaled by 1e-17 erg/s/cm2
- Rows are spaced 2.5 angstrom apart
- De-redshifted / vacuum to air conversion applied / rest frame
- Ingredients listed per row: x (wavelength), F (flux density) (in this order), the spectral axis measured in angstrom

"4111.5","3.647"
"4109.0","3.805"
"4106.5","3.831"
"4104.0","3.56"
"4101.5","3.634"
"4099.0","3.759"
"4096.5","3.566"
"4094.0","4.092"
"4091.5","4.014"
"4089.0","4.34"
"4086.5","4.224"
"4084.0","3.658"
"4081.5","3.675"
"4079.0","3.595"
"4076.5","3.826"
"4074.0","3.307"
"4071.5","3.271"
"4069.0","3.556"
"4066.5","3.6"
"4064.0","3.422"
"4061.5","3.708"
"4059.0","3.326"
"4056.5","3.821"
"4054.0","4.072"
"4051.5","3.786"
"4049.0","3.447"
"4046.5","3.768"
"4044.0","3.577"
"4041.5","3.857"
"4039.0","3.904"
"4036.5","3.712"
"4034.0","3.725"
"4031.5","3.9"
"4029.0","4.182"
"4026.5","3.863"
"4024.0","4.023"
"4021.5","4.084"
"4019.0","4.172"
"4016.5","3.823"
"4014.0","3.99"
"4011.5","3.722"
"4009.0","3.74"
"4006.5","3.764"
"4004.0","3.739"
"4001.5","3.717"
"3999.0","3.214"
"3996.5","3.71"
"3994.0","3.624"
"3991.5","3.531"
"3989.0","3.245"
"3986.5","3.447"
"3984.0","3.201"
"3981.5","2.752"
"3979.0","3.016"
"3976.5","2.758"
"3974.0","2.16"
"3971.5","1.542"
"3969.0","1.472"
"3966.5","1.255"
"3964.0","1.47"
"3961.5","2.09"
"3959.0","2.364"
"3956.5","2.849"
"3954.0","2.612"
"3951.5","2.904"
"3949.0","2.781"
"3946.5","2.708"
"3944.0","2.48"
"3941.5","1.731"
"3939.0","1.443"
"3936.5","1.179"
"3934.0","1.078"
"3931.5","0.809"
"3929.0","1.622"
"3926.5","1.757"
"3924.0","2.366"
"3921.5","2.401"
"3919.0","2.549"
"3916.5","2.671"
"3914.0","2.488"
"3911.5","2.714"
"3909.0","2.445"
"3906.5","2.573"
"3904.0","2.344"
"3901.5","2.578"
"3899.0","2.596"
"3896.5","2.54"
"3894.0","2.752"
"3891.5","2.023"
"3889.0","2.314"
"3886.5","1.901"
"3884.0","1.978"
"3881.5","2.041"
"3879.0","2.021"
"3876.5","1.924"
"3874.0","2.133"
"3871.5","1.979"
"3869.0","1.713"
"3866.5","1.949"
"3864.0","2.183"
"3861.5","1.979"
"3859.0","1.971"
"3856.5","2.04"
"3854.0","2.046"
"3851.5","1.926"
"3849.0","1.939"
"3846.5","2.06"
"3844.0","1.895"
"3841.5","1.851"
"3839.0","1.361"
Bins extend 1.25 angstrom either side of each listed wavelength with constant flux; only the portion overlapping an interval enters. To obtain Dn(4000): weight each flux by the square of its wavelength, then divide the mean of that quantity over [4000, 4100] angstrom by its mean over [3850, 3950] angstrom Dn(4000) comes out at 1.93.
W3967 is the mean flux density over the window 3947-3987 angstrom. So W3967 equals 2.4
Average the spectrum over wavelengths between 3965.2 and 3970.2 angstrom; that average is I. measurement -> 1.36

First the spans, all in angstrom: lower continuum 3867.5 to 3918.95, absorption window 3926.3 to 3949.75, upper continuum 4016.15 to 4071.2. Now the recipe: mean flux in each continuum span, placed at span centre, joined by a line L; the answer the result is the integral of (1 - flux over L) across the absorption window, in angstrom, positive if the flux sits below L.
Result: 8.6 angstrom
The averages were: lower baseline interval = 2.29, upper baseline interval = 3.78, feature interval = 1.74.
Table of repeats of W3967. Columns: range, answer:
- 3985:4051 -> 3.75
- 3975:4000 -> 3.24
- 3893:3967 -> 2.21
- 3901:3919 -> 2.54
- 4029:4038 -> 3.84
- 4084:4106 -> 3.88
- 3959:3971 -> 1.65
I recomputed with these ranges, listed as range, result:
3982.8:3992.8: 3.36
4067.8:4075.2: 3.38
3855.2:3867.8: 2.02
